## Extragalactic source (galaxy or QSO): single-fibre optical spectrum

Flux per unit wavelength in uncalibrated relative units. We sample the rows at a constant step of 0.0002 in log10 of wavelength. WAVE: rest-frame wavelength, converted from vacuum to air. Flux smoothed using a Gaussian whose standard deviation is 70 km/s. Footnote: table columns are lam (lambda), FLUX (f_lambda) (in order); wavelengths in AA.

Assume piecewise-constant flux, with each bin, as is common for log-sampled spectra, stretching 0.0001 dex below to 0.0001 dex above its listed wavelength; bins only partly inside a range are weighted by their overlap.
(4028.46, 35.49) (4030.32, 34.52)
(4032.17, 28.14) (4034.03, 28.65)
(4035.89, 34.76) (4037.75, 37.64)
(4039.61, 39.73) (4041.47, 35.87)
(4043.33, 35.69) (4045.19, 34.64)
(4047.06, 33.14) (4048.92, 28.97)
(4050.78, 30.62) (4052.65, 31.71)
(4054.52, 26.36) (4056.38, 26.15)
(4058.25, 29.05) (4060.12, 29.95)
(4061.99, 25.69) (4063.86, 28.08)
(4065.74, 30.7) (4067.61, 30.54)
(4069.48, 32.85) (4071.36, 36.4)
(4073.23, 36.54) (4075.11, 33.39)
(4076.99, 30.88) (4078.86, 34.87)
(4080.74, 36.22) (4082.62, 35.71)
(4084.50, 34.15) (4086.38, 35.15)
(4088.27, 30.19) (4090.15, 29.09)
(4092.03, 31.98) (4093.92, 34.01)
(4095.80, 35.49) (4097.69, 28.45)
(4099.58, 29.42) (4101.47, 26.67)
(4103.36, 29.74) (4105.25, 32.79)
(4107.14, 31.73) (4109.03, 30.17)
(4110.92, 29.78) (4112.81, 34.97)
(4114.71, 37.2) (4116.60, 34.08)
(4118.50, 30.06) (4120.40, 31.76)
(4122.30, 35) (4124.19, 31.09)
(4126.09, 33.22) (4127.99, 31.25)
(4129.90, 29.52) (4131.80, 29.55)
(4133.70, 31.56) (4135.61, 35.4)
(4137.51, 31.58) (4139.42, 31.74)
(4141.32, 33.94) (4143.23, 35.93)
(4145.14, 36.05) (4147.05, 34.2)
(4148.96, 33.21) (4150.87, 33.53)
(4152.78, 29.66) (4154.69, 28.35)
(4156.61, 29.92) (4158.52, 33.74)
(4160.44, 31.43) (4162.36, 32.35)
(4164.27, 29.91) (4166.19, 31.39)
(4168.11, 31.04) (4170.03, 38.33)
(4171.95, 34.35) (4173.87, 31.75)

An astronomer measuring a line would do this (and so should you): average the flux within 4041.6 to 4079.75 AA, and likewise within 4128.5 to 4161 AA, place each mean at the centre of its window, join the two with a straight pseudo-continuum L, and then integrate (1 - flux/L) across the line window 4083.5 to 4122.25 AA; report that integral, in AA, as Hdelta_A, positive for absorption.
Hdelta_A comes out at -0.1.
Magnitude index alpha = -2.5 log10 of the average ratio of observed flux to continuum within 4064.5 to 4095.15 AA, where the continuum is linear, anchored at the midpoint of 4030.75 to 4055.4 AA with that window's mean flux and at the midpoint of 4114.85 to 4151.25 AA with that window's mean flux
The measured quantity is -0.014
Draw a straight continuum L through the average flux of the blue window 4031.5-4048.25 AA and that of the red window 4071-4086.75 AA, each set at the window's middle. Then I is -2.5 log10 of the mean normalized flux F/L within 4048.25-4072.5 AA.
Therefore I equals 0.16 mag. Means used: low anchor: 34.3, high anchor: 34.8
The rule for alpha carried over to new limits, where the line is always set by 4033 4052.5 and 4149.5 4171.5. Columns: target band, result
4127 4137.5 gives 0.03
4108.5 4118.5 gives -0.01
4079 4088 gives -0.05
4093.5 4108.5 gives 0.07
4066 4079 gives 0.00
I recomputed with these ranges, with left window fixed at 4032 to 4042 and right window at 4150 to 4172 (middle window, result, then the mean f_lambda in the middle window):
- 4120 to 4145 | -0.002 mag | 32.6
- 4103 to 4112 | 0.068 mag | 31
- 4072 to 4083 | -0.030 mag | 34.6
